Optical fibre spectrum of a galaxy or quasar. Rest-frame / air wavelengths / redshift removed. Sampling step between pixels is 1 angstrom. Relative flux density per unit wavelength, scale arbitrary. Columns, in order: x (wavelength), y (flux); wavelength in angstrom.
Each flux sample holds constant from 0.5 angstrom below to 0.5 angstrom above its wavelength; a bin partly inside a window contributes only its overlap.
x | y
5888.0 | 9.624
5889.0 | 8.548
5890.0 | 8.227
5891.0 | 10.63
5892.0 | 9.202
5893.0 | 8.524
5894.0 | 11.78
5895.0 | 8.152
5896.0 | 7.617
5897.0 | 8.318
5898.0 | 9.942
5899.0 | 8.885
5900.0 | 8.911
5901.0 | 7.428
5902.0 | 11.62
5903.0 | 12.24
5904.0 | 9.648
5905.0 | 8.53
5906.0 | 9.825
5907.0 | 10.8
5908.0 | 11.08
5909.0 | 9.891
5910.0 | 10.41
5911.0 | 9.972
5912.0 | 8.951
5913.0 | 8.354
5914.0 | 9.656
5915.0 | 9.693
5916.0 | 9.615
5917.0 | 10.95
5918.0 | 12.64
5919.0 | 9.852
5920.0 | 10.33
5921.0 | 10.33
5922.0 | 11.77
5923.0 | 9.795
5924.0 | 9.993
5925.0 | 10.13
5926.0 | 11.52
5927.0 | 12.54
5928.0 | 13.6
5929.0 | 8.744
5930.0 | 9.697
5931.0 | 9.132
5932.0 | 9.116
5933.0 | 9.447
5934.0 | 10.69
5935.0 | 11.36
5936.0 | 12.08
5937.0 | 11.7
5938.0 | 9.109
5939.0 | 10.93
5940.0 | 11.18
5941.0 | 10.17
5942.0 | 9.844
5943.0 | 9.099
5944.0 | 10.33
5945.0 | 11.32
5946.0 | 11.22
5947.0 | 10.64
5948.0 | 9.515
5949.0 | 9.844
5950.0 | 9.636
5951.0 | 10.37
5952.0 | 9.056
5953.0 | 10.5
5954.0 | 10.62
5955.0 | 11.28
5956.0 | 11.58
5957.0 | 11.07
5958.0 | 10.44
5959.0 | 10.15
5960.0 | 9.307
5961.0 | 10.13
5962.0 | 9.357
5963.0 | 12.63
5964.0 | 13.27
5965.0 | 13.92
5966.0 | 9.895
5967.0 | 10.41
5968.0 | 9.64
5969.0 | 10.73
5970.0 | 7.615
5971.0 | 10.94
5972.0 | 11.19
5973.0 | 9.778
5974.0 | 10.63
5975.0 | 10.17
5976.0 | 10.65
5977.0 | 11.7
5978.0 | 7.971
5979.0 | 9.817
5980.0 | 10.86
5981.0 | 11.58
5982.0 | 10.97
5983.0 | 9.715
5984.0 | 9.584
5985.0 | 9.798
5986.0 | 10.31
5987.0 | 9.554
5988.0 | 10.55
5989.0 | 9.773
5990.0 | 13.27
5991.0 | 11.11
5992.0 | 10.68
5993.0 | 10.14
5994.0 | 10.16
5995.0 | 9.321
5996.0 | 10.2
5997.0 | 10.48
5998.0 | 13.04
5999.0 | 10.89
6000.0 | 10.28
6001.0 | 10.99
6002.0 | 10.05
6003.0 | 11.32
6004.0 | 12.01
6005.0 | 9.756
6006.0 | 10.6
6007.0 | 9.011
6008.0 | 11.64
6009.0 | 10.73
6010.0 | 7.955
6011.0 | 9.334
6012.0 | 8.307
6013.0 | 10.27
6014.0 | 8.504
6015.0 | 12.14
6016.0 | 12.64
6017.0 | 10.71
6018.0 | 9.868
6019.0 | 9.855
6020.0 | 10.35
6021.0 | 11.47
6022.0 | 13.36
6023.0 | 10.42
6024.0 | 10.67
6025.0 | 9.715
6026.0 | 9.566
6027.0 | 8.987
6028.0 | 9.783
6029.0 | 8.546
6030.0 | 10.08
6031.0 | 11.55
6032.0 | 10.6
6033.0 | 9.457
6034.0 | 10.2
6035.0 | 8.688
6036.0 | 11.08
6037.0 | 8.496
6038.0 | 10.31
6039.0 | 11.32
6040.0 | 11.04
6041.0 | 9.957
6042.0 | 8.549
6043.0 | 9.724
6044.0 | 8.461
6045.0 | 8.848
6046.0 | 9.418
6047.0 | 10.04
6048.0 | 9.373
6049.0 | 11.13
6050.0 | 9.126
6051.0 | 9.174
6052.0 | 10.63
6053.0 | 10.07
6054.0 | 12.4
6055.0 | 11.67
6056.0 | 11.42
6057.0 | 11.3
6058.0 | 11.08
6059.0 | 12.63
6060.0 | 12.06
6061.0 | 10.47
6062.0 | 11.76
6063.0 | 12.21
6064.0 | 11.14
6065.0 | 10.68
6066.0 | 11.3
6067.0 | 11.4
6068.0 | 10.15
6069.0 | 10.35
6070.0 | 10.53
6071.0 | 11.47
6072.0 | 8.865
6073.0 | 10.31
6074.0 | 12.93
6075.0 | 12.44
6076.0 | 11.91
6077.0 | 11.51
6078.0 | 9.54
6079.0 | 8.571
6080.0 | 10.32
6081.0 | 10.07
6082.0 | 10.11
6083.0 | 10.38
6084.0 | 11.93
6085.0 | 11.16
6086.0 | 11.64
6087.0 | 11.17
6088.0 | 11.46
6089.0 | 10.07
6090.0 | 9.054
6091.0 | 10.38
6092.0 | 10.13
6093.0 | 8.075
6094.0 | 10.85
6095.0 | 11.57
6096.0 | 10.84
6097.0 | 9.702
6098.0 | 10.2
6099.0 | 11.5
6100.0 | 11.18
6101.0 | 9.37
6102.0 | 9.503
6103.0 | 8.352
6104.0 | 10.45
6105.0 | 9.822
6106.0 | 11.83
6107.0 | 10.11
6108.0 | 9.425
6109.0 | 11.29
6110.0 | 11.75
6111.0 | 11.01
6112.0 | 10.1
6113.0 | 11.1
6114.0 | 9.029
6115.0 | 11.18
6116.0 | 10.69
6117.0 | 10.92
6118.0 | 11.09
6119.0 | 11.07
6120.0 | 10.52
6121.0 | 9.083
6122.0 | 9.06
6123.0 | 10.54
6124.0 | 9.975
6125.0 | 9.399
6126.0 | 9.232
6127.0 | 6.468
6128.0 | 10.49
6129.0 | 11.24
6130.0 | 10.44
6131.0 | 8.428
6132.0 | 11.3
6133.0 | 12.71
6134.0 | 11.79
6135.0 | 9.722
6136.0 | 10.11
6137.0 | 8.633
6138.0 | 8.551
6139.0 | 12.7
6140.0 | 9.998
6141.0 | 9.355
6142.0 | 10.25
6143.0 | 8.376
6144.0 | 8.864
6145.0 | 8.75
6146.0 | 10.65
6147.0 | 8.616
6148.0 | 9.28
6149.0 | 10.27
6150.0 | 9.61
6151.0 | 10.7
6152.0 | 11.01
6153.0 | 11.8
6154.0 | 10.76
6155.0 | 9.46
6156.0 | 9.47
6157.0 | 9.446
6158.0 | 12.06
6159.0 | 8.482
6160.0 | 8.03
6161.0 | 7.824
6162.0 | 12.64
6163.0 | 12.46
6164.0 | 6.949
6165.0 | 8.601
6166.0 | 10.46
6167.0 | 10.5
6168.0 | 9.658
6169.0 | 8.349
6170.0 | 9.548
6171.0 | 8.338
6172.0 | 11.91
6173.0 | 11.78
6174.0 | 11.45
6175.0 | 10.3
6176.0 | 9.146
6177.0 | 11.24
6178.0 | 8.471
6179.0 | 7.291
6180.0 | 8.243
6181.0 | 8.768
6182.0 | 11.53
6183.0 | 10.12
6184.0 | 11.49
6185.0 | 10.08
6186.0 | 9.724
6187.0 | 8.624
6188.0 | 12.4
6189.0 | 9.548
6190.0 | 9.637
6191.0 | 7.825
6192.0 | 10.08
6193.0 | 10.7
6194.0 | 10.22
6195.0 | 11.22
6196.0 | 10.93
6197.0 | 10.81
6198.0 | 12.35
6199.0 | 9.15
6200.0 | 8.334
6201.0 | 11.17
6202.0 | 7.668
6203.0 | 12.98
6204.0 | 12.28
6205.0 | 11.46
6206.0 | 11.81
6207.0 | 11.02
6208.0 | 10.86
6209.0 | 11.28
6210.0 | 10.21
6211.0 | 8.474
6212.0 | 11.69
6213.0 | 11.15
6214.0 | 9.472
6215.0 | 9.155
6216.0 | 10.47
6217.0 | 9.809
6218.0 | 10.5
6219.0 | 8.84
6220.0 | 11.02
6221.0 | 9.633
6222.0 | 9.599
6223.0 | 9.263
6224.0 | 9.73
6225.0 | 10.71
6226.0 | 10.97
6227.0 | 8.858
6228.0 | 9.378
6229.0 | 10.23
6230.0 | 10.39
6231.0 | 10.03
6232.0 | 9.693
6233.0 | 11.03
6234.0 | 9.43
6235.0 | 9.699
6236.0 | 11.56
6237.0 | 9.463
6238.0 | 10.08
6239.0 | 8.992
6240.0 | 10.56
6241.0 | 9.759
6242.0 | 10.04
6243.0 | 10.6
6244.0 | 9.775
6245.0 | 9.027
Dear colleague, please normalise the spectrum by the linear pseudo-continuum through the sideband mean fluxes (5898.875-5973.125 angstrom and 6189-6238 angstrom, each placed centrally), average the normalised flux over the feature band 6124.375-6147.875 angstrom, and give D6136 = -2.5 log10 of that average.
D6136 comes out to 0.05 mag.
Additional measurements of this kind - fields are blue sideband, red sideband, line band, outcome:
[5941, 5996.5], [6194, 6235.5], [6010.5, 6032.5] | 0.01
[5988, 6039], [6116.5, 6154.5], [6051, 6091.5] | -0.07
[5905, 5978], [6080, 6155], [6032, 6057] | 0.03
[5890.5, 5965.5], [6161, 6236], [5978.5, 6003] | -0.03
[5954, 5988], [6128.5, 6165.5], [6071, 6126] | -0.03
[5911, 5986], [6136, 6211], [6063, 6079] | -0.07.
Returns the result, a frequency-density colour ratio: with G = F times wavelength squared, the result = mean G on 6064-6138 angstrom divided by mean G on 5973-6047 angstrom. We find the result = 1.05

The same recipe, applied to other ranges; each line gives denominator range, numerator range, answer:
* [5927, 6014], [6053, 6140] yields 1.06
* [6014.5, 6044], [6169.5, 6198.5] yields 1.04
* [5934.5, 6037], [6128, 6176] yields 1.02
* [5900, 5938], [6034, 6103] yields 1.07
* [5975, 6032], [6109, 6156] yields 1.02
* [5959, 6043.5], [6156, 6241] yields 1.04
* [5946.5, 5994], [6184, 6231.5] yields 1.06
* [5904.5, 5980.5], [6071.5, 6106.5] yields 1.06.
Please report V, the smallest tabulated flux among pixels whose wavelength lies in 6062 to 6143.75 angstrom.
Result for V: 6.468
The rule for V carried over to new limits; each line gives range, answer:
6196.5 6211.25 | 7.668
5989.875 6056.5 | 7.955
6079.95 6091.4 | 9.054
